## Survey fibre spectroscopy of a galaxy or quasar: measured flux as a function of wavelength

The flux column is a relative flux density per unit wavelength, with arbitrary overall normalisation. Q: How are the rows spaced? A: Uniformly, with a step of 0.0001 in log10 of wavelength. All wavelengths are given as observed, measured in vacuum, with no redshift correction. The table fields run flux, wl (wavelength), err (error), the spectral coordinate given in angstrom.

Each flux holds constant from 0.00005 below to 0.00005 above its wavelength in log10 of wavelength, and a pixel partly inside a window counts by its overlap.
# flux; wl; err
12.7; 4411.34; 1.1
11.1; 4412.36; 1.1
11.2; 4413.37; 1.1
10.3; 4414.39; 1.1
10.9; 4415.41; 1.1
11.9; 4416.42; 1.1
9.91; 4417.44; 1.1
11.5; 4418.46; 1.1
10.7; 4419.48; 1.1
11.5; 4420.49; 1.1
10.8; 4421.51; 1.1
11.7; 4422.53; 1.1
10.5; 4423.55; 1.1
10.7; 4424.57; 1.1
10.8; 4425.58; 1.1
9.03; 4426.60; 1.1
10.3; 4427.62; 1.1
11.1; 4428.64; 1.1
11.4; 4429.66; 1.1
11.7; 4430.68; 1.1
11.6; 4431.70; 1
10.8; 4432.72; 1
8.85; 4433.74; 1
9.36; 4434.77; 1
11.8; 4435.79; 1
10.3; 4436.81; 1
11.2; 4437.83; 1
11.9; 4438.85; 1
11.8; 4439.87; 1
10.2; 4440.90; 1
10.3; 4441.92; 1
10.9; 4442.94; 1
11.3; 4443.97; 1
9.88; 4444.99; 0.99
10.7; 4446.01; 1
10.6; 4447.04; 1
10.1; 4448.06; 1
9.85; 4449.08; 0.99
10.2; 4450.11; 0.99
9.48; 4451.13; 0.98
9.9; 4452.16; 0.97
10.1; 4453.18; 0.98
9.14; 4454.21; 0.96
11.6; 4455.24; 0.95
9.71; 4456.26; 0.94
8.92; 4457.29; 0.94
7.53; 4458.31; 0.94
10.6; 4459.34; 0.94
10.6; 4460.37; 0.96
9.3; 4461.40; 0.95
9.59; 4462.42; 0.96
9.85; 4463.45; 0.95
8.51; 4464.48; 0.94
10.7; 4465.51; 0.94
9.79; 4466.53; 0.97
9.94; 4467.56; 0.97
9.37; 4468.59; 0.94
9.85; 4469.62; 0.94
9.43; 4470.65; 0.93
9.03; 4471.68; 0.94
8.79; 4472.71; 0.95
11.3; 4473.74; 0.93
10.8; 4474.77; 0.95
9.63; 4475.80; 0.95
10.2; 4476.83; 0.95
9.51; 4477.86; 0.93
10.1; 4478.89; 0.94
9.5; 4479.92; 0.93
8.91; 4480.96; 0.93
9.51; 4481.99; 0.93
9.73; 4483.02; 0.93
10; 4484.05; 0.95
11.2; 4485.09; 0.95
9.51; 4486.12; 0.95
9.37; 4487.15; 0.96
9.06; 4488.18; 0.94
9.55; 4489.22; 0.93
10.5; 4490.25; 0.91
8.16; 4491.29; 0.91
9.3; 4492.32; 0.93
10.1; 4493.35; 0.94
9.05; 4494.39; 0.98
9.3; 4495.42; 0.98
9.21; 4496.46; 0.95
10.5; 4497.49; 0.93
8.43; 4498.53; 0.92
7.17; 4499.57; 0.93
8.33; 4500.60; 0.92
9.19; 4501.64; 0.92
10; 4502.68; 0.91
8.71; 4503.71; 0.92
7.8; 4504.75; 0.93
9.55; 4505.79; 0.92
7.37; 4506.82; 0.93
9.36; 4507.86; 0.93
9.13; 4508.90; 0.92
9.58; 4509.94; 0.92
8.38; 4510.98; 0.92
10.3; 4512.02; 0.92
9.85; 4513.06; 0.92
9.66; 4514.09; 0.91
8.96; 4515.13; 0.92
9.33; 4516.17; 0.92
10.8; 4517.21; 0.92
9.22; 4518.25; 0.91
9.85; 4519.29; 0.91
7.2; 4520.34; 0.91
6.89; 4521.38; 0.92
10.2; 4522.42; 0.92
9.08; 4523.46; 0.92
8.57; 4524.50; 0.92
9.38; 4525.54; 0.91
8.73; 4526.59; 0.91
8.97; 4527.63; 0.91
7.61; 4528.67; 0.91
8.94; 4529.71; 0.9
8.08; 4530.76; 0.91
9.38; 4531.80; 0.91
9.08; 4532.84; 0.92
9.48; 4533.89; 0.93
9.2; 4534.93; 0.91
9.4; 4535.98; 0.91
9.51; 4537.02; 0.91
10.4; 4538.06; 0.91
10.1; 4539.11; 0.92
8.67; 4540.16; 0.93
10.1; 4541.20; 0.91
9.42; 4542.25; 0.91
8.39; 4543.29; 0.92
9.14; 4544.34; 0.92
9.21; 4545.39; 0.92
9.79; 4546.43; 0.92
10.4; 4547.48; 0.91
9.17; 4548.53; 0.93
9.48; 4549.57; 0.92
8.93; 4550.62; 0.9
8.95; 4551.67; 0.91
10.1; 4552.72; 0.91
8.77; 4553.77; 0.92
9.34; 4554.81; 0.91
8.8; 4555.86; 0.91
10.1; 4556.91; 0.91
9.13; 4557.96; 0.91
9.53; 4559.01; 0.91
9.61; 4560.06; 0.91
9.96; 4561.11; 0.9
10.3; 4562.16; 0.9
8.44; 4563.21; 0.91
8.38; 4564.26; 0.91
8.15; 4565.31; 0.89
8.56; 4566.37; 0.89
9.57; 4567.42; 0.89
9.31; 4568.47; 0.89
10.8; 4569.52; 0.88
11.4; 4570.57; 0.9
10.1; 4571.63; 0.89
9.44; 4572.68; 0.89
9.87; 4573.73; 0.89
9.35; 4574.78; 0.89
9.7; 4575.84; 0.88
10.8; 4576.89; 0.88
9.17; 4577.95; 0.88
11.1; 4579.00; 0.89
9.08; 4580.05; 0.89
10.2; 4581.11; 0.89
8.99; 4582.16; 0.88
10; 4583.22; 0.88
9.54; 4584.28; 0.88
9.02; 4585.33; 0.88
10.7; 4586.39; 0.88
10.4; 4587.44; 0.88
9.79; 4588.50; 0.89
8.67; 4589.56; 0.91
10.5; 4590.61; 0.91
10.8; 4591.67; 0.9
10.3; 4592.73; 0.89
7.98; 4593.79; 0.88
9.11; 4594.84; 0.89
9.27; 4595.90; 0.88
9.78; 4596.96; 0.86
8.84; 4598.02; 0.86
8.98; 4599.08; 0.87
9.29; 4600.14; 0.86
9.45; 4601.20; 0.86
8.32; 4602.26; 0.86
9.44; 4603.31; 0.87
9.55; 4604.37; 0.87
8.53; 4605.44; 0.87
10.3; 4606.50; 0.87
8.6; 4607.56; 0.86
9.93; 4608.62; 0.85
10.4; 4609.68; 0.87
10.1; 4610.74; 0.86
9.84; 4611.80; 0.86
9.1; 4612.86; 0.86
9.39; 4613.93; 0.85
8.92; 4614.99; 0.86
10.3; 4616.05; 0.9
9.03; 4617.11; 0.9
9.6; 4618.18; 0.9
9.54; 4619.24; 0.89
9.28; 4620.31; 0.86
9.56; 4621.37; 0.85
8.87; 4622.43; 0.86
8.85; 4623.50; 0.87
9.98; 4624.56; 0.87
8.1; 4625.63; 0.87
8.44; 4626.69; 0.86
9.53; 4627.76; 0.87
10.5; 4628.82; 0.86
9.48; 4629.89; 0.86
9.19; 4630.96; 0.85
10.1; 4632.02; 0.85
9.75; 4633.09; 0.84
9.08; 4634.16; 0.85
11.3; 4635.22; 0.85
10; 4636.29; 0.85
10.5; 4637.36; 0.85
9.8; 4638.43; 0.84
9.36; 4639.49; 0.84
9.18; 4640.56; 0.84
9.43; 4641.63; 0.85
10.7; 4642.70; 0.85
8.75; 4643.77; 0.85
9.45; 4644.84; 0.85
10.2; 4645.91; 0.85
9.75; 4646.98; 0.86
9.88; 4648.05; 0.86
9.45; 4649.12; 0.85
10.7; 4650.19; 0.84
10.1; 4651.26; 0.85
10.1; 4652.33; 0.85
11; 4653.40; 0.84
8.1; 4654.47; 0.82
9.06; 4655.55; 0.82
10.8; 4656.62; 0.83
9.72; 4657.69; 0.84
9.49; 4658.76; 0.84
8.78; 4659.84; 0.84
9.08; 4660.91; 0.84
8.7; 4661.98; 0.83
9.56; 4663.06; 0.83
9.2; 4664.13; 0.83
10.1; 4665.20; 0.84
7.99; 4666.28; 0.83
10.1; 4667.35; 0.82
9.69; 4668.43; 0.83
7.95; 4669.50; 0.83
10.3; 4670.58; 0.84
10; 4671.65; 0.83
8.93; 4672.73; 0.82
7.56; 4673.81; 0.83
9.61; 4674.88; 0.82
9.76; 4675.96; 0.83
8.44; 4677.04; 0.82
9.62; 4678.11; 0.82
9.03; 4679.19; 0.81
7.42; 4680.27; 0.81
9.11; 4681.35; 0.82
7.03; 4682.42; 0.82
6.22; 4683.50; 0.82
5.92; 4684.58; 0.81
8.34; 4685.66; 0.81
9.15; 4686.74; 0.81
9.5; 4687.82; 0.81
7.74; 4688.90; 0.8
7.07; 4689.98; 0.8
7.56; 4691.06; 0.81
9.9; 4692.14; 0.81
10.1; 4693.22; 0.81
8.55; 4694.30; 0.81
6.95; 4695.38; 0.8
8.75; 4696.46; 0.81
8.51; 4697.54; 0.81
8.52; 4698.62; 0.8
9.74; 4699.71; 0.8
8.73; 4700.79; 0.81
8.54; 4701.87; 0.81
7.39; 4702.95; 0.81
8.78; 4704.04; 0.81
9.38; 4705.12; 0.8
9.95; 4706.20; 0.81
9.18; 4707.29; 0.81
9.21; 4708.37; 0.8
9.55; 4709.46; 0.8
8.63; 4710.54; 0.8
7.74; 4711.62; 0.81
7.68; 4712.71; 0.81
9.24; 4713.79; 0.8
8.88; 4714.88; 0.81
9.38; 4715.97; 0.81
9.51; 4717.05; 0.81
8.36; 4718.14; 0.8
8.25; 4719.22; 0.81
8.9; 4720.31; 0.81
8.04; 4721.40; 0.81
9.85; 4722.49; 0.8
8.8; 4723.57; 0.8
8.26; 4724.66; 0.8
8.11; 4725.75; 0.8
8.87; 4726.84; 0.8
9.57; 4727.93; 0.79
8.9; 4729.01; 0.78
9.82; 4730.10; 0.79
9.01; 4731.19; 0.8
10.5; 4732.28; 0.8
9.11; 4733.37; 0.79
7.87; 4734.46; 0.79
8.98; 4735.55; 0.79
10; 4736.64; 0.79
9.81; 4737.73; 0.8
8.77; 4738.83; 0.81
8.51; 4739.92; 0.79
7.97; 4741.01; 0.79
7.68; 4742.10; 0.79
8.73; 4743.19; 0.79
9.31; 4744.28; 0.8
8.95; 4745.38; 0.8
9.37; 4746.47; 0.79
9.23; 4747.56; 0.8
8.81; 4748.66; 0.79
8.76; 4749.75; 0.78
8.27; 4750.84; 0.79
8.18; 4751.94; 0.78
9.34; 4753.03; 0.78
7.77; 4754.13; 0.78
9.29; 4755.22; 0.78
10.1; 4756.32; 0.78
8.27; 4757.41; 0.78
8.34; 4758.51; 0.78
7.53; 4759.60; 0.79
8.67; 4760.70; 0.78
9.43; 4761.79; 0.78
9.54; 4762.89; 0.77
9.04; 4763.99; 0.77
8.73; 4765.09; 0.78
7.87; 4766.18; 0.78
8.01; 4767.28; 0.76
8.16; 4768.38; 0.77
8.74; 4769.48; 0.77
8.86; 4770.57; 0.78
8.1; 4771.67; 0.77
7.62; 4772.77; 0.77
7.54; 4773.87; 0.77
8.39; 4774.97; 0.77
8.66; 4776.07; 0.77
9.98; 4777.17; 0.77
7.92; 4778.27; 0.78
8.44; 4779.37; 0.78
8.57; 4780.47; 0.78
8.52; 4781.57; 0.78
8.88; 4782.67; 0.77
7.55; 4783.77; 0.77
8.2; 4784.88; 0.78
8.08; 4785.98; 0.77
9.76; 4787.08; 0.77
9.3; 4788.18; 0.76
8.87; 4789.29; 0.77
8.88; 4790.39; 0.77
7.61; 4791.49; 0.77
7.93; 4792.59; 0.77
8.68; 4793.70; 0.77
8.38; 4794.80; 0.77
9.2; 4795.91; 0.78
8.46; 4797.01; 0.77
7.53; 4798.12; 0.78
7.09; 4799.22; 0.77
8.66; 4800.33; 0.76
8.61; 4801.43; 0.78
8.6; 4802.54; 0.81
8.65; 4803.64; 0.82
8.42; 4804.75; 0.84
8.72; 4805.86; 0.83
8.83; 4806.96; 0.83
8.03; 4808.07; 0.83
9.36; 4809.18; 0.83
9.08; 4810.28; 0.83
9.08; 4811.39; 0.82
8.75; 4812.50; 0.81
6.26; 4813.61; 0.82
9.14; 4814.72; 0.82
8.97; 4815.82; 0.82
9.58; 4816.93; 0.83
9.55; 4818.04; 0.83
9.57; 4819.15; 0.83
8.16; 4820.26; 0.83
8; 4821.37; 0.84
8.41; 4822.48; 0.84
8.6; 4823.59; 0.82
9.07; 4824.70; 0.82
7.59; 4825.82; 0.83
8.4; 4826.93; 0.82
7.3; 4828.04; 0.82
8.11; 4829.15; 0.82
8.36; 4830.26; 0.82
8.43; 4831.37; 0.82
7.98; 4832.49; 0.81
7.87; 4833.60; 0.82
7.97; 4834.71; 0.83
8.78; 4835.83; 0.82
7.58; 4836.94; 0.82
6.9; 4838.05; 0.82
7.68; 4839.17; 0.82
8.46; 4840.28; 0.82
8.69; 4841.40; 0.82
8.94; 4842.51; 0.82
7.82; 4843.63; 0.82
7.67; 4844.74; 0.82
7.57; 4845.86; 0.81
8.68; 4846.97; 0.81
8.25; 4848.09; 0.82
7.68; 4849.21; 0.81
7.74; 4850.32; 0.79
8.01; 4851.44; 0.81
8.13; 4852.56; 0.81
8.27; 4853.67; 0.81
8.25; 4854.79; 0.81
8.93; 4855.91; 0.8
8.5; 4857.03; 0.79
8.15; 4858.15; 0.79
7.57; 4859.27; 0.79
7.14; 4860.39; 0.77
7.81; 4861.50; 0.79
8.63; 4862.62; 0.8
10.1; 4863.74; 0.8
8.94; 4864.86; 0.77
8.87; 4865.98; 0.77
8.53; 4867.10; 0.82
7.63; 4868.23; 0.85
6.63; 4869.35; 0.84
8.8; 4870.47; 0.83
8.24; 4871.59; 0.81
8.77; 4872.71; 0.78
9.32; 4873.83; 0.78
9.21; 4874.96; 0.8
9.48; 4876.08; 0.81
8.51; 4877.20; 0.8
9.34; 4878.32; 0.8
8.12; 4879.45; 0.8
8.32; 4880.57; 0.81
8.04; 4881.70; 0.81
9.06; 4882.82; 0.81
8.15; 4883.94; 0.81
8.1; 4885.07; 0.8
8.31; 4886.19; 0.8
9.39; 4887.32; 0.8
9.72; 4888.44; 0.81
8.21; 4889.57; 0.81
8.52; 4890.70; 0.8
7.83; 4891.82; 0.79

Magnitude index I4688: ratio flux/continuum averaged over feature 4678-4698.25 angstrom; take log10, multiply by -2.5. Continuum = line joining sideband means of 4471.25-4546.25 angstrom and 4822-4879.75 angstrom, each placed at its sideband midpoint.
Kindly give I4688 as 0.07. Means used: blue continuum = 9.28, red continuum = 8.28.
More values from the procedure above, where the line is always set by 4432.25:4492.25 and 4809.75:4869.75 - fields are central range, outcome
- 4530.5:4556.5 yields 0.03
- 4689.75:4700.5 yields 0.04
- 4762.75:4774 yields 0.03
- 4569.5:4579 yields -0.07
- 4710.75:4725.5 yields 0.02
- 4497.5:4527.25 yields 0.09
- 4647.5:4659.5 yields -0.08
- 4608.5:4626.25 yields -0.02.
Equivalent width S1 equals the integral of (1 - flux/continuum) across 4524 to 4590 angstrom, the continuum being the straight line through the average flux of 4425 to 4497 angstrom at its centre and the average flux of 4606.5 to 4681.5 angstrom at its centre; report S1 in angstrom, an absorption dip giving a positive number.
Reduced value 2.0 angstrom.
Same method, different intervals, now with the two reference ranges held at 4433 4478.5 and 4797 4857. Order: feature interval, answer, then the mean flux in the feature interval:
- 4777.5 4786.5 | 0.2 angstrom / 8.31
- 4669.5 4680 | -0.1 angstrom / 9.13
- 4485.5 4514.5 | 2.0 angstrom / 9.17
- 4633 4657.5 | -1.8 angstrom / 9.85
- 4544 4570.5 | 0.5 angstrom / 9.4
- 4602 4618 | -0.2 angstrom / 9.47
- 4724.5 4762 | -0.6 angstrom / 8.86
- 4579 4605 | -0.3 angstrom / 9.53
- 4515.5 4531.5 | 1.4 angstrom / 8.86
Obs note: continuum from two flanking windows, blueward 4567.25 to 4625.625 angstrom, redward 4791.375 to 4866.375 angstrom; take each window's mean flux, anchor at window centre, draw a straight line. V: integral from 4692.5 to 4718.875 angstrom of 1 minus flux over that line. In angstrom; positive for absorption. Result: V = 0.6 angstrom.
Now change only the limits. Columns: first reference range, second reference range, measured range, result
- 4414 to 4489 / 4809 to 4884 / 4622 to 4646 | -0.55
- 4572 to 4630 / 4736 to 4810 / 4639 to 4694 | 0.41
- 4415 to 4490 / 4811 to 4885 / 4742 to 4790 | 0.56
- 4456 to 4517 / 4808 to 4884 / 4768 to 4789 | 0.19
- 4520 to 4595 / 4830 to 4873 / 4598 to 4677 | -3.63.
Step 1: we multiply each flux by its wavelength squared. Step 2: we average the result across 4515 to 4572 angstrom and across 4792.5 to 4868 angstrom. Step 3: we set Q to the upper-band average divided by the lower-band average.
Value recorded 1.0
